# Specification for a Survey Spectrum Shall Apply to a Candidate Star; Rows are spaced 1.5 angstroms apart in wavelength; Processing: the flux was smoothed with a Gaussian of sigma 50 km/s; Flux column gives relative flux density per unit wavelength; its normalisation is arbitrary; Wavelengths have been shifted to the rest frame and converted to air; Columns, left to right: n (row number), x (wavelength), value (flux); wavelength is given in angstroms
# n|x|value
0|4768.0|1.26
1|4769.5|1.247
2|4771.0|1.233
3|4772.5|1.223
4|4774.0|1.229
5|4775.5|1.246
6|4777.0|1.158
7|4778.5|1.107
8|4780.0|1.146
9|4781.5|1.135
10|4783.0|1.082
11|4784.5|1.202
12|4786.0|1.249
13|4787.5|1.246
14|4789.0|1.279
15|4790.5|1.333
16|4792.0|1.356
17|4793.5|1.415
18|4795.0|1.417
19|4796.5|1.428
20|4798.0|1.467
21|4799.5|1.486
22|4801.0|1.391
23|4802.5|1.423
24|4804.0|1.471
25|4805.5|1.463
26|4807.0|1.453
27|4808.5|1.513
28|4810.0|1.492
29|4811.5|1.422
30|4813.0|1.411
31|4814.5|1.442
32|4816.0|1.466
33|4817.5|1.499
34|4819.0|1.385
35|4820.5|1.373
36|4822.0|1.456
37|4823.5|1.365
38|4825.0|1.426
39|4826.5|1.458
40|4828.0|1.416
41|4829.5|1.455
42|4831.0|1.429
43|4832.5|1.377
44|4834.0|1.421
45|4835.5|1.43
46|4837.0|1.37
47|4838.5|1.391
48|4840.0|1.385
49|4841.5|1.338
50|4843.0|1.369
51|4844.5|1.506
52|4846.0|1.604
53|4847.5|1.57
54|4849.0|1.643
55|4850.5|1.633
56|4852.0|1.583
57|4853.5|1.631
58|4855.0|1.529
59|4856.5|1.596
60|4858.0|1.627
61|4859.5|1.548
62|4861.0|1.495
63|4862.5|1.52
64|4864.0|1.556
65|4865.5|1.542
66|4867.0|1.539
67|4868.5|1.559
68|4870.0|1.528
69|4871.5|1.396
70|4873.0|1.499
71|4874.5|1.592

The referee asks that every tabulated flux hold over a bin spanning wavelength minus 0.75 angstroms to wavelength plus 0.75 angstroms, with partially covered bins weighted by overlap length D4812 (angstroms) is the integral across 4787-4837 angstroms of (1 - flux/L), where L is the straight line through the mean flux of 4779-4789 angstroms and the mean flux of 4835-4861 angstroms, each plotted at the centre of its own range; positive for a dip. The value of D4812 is -3.6 angstroms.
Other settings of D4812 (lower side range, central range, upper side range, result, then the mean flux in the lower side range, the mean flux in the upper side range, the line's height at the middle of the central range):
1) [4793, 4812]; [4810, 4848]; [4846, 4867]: 2.0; 1.45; 1.57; 1.51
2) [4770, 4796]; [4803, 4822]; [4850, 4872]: -1.3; 1.24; 1.55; 1.36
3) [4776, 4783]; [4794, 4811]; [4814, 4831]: -2.1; 1.13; 1.43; 1.29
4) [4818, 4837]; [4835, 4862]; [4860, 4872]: -0.8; 1.42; 1.52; 1.47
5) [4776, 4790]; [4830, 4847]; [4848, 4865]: 0.7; 1.18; 1.58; 1.48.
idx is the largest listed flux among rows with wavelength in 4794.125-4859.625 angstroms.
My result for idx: 1.643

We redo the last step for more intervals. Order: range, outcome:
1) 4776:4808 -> 1.486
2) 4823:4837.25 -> 1.458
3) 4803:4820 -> 1.513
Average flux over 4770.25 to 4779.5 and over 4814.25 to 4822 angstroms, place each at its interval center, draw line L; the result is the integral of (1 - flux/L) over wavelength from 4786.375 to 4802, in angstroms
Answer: -0.9 angstroms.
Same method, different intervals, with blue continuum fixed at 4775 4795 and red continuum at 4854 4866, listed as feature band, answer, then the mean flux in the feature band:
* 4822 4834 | 0.0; 1.42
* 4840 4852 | -0.2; 1.52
